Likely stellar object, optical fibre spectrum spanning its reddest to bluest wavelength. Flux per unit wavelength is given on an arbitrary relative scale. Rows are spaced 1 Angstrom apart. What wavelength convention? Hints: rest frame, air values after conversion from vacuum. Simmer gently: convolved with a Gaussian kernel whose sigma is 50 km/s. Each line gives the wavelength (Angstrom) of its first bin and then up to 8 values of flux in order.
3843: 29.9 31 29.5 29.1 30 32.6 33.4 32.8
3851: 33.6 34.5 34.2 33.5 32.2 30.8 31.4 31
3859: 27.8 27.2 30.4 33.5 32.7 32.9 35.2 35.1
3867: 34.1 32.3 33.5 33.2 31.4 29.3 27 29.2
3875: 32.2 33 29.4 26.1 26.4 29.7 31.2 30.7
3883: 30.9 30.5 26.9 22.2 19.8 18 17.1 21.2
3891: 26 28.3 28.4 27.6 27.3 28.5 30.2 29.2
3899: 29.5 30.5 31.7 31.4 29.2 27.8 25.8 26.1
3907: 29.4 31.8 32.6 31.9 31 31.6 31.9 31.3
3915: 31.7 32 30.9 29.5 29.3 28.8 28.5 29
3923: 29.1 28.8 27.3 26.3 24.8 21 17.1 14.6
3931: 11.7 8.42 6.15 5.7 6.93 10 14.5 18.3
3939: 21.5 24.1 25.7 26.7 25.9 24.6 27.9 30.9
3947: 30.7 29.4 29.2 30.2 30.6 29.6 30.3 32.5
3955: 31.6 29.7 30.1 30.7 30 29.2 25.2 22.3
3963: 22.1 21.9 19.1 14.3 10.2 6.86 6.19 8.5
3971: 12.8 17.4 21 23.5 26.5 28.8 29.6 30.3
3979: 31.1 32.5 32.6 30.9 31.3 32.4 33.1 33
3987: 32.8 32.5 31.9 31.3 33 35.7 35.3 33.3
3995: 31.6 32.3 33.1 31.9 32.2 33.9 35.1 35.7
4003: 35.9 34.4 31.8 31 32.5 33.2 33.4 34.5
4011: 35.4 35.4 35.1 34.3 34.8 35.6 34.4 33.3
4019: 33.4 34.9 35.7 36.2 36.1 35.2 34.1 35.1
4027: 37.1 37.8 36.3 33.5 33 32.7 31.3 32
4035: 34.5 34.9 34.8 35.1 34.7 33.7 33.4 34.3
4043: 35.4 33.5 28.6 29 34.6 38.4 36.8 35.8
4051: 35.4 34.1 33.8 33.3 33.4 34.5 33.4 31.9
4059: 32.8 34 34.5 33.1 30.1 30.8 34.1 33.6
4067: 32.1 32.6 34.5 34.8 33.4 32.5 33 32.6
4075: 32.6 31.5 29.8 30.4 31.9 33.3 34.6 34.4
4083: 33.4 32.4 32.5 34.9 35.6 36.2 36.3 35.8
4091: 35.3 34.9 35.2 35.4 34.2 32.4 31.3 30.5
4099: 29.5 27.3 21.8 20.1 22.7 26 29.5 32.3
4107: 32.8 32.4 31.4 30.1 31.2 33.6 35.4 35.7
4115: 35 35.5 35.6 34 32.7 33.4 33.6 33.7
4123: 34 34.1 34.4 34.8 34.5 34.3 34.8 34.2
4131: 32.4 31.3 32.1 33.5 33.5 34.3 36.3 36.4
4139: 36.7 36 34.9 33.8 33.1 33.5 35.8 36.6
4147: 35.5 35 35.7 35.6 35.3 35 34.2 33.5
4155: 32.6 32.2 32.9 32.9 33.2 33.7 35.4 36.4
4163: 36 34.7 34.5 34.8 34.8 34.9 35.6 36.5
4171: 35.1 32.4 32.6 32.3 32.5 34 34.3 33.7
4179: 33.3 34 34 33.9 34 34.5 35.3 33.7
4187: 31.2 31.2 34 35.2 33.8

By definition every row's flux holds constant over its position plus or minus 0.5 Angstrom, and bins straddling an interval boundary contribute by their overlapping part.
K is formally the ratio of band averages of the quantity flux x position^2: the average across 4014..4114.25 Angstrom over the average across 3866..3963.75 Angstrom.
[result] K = 1.33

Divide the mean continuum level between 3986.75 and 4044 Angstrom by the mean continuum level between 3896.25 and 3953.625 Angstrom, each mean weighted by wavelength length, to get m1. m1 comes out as 1.32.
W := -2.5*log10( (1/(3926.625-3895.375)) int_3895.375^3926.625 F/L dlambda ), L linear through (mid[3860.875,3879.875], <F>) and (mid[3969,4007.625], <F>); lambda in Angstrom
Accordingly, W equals 0.04 mag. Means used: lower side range 31.4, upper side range 30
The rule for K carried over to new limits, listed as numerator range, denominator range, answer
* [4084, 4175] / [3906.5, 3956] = 1.45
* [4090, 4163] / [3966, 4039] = 1.13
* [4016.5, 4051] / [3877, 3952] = 1.42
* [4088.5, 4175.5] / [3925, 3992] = 1.51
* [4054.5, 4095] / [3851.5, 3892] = 1.25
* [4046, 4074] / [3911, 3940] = 1.60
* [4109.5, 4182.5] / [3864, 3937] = 1.45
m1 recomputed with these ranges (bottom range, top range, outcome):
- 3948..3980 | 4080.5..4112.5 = 1.32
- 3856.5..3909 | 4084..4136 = 1.12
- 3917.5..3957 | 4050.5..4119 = 1.37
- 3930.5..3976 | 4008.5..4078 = 1.57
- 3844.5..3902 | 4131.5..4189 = 1.15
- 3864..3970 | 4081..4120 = 1.24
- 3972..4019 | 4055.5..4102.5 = 1.01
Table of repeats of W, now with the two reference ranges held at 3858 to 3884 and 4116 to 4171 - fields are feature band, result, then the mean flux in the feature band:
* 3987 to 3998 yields -0.01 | 32.9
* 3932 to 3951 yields 0.43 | 21.5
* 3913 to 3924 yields 0.05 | 30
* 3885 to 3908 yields 0.17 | 26.7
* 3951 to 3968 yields 0.26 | 25.1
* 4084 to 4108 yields 0.08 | 31.5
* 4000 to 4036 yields -0.05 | 34.4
